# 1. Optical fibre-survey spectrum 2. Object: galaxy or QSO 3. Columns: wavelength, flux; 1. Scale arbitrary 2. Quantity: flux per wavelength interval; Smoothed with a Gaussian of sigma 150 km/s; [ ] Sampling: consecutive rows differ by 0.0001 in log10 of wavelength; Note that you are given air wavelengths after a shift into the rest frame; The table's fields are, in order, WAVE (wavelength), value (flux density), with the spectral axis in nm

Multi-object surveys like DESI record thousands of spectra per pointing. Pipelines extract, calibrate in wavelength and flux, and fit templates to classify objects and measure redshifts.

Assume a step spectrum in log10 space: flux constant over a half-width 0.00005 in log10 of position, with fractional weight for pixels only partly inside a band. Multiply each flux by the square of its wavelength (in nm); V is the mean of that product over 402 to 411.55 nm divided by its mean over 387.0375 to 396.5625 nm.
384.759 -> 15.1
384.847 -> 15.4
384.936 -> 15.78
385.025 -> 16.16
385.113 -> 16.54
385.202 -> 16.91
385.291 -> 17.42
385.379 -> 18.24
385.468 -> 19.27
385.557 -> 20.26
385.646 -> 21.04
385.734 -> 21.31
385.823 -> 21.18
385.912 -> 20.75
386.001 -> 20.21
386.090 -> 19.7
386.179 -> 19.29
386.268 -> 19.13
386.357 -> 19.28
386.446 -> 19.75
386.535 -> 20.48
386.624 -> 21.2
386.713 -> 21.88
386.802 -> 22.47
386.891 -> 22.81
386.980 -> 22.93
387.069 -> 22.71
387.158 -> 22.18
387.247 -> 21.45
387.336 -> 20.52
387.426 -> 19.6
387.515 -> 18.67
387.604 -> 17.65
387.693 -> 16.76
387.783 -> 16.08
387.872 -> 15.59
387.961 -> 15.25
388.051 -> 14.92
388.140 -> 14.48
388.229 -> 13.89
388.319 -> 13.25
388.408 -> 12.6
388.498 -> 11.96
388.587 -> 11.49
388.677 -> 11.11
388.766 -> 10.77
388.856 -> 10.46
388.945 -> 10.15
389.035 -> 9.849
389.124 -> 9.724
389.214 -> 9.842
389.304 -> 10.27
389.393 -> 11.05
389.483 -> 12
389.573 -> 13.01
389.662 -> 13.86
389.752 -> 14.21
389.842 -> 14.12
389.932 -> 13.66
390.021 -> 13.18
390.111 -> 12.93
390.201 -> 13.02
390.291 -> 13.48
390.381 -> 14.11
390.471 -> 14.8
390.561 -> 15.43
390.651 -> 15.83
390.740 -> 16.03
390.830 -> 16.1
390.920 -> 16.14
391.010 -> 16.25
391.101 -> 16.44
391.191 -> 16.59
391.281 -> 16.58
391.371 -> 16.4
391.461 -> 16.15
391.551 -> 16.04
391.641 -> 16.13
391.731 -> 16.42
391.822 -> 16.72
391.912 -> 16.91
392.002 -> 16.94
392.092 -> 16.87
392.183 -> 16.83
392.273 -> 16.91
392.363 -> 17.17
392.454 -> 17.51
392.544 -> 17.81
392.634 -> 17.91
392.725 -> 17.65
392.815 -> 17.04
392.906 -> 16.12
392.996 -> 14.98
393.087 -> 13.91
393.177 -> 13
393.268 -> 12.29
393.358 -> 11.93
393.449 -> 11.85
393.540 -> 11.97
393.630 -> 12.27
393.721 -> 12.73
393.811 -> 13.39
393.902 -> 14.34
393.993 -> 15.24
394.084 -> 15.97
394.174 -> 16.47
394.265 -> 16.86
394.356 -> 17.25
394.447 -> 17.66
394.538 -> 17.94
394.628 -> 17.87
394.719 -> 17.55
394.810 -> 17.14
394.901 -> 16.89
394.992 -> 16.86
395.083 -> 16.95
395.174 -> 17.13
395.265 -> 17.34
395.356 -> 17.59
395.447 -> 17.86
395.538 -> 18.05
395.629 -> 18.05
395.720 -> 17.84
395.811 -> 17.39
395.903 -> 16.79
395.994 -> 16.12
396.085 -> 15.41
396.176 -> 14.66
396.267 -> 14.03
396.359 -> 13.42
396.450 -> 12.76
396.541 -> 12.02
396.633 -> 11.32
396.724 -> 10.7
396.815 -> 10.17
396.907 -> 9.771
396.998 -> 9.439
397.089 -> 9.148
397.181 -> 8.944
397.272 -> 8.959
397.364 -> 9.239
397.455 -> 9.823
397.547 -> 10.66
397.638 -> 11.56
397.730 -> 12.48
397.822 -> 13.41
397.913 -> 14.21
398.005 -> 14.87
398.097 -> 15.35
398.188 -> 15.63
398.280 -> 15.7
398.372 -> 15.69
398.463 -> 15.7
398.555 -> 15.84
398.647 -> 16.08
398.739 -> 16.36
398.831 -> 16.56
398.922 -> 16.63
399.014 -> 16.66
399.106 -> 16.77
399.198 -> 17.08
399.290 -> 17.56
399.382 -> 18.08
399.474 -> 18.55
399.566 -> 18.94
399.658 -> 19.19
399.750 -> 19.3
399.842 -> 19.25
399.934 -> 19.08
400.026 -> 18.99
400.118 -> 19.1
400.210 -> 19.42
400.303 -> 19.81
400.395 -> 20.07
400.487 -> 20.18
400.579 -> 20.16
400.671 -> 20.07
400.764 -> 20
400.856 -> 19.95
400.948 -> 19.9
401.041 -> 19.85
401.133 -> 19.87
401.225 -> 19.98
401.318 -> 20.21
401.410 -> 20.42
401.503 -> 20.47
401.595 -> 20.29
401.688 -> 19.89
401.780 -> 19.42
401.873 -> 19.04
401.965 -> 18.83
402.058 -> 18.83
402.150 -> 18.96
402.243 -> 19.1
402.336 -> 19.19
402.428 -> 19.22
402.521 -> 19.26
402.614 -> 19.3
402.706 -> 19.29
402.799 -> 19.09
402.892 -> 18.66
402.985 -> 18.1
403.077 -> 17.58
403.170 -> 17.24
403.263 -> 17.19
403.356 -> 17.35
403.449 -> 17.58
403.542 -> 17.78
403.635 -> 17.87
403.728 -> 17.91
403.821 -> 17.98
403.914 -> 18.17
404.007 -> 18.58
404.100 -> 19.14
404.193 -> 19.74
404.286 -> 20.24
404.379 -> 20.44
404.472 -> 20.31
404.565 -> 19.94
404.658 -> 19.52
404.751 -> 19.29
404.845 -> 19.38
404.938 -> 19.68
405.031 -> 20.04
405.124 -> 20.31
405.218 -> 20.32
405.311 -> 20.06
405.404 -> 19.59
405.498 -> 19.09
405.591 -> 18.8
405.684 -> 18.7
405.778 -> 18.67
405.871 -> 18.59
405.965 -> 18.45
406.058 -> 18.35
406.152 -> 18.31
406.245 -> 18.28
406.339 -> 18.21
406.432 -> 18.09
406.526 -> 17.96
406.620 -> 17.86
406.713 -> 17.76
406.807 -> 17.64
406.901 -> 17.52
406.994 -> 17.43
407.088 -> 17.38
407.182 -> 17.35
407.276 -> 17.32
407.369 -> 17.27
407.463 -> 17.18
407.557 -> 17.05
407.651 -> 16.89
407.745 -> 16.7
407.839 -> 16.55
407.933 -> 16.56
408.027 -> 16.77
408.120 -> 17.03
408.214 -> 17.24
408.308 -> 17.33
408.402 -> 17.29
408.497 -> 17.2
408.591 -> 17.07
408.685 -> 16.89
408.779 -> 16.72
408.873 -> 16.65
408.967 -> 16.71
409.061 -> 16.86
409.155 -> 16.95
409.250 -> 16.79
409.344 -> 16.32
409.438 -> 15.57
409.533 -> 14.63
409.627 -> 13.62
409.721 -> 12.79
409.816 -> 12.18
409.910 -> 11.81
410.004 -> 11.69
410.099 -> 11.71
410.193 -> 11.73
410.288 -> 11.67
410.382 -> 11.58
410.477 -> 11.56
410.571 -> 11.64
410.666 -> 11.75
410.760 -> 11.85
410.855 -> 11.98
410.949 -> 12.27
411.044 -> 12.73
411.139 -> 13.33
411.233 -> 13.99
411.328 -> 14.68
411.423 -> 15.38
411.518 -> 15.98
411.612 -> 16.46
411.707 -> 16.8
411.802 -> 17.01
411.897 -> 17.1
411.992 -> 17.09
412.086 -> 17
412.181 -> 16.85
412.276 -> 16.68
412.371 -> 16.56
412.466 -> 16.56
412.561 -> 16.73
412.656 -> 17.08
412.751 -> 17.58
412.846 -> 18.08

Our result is 1.19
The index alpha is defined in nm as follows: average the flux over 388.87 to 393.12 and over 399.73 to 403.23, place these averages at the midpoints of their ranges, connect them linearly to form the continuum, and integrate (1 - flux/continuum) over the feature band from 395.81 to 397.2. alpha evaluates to 0.377 nm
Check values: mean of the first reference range 14.9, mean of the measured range 12.5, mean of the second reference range 19.4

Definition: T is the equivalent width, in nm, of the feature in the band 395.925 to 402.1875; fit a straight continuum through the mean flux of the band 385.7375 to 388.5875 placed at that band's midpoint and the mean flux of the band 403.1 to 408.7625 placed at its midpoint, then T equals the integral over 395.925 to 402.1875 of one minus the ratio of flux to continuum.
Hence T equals 0.70 nm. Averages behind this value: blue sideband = 18.6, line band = 16.3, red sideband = 18.2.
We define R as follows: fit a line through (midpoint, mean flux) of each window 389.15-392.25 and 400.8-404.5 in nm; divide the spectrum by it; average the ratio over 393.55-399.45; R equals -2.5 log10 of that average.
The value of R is 0.14 mag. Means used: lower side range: 14.8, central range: 14.8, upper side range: 19.1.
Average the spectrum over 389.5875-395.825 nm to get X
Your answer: 15.8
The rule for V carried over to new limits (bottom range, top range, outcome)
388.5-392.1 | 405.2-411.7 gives 1.25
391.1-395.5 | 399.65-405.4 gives 1.26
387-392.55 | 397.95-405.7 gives 1.32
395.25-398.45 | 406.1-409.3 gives 1.34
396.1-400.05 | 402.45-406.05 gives 1.35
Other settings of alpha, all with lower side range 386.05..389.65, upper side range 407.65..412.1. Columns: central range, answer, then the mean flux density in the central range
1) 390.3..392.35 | -0.03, 16.2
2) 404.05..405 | -0.28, 19.8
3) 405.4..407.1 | -0.35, 18.2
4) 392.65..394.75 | 0.10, 15.1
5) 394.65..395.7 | -0.11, 17.4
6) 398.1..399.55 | -0.10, 16.6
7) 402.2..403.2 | -0.22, 18.8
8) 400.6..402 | -0.41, 19.9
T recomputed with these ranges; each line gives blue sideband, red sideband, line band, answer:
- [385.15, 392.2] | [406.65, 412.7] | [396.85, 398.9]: 0.38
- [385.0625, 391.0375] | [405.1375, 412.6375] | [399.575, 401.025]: -0.30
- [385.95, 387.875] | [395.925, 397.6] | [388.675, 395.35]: 0.18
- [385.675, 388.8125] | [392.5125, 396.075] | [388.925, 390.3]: 0.41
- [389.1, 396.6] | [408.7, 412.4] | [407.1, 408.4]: -0.21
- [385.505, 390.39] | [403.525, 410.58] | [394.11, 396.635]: 0.03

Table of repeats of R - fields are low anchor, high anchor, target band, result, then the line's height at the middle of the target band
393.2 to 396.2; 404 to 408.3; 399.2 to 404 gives -0.096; 17.4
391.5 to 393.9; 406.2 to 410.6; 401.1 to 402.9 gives -0.236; 15.7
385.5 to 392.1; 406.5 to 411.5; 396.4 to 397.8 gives 0.444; 15.8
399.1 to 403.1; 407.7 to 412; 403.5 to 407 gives -0.102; 17.2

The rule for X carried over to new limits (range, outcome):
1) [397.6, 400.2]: 16.7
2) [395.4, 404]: 16.8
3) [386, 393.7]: 15.7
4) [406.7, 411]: 15.3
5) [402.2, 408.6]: 18.3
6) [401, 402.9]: 19.5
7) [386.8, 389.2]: 15.7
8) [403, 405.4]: 19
